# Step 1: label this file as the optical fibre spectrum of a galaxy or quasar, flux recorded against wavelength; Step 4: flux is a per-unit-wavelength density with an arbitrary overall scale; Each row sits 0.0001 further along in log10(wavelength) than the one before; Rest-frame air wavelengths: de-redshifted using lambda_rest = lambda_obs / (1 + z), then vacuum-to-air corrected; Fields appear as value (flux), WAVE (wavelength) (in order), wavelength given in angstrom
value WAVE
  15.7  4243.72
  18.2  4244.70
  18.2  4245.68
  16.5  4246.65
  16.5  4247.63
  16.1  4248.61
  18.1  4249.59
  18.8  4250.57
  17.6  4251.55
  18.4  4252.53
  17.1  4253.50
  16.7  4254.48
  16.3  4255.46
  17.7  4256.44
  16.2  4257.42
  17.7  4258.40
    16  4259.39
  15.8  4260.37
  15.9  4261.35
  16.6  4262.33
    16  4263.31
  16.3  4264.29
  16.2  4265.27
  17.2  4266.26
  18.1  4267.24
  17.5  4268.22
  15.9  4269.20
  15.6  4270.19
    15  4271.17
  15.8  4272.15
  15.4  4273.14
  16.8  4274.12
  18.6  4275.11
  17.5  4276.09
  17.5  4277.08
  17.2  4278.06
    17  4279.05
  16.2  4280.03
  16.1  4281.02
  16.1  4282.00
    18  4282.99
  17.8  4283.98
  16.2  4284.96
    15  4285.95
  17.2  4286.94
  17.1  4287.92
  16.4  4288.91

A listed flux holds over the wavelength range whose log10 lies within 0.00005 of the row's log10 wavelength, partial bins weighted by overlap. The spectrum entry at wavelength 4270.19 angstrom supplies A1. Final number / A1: 15.6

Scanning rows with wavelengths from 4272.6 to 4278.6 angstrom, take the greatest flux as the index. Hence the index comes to 18.6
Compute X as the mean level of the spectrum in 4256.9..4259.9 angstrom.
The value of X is 16.6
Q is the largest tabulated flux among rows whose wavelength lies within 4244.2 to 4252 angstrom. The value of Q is 18.8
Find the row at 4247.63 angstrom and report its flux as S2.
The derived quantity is 16.5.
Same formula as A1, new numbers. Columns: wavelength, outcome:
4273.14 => 15.4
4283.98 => 17.8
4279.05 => 17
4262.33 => 16.6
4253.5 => 17.1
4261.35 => 15.9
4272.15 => 15.8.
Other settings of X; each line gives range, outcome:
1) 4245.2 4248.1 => 17.1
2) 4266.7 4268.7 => 17.8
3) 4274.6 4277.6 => 17.8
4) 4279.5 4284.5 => 16.9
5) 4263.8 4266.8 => 16.6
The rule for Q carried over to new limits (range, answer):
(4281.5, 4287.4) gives 18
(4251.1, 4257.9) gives 18.4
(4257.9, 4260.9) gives 17.7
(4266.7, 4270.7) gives 18.1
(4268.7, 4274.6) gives 16.8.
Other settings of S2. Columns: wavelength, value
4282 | 16.1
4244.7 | 18.2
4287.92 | 17.1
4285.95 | 15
